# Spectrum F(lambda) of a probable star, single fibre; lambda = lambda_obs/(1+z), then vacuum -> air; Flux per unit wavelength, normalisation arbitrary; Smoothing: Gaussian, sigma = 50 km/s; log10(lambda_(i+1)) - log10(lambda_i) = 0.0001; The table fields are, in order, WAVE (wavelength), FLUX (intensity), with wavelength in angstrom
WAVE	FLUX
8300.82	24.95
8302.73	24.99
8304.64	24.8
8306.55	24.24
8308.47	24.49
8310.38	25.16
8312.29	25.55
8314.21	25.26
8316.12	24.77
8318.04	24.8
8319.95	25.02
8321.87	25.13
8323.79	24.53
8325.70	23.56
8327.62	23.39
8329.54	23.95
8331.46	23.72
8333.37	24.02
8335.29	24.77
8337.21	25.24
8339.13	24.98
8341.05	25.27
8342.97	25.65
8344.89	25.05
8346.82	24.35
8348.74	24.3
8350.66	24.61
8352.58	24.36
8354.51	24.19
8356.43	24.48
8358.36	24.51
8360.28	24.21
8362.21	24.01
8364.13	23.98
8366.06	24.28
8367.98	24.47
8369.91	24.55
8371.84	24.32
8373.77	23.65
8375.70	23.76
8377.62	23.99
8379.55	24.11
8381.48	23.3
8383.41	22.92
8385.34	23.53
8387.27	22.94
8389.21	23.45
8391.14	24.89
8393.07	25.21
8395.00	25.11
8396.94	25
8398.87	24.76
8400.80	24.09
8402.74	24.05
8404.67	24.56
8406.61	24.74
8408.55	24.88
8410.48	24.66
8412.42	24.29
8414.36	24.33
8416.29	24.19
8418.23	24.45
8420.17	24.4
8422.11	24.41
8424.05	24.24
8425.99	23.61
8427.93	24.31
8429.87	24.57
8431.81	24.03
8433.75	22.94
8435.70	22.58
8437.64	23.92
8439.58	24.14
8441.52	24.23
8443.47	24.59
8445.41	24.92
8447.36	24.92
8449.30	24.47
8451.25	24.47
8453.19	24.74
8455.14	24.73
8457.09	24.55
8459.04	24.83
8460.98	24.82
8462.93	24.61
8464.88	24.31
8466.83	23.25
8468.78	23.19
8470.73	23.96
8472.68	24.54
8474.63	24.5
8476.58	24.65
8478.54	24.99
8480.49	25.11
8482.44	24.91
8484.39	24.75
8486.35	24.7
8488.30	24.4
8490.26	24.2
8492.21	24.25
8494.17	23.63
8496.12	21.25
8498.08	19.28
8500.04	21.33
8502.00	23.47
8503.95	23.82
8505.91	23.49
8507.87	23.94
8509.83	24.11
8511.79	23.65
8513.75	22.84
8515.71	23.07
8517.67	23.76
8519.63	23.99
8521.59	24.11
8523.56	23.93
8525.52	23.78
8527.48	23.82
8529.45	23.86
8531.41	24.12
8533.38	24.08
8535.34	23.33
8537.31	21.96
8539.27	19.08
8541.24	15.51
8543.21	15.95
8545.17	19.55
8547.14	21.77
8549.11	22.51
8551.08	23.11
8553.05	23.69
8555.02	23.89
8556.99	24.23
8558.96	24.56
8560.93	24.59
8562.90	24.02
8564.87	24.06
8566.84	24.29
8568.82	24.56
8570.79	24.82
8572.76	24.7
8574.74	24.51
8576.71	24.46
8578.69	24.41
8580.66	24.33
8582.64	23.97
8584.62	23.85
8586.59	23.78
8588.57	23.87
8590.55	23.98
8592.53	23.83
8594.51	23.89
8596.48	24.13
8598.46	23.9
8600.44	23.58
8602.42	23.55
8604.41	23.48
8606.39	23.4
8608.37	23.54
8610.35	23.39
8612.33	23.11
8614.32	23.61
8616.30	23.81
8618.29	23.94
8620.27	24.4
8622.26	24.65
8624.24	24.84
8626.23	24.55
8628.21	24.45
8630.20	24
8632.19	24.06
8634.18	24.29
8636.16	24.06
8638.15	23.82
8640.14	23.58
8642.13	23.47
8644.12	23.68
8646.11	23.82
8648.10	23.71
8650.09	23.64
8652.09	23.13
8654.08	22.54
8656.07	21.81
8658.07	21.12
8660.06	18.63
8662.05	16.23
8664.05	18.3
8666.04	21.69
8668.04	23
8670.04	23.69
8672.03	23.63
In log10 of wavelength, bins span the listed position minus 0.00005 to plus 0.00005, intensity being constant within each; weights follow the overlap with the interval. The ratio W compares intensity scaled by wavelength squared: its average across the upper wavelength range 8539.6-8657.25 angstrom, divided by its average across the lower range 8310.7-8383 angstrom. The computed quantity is 1.02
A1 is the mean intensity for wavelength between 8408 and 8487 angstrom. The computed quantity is 24.4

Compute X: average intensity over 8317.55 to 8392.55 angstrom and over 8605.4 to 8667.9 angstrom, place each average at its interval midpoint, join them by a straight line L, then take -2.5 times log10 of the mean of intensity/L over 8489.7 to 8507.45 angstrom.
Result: 0.04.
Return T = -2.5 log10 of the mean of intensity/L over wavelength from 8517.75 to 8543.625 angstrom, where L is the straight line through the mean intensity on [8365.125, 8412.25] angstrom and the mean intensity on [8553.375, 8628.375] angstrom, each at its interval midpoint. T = 0.08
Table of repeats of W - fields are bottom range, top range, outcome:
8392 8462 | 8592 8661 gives 1.01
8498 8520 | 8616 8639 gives 1.08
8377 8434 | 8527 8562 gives 0.95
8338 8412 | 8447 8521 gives 1.01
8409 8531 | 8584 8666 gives 1.00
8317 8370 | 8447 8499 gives 1.02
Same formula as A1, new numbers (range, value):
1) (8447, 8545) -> 23.4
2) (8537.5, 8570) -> 22.2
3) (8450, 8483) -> 24.5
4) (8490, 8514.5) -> 23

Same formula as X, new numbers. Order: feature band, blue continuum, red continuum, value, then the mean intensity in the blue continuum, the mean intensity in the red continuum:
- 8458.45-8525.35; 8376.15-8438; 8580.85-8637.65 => 0.011 mag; 24.1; 23.9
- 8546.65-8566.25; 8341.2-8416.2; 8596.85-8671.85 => -0.011 mag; 24.3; 23.1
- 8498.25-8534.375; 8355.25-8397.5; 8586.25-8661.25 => 0.012 mag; 24.1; 23.5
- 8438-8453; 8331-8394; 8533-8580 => -0.040 mag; 24.3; 22.8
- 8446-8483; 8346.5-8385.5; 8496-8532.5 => -0.043 mag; 24.1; 23.3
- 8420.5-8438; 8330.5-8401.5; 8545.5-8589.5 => 0.016 mag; 24.3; 23.9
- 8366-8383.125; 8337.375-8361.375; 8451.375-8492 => 0.028 mag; 24.7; 24.5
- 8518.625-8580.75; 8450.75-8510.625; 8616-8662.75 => 0.025 mag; 24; 23.2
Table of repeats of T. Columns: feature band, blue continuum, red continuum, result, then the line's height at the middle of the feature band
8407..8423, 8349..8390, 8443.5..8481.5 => -0.010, 24.2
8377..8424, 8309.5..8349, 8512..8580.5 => -0.004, 24.2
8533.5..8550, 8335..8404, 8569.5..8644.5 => 0.193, 24.1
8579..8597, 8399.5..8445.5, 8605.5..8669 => -0.032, 23.3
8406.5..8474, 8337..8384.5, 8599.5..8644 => -0.004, 24.2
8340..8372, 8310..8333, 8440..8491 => 0.001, 24.5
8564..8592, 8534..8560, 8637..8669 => -0.122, 21.7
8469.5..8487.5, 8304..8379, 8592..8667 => -0.036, 23.9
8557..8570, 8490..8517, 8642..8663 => -0.082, 22.6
